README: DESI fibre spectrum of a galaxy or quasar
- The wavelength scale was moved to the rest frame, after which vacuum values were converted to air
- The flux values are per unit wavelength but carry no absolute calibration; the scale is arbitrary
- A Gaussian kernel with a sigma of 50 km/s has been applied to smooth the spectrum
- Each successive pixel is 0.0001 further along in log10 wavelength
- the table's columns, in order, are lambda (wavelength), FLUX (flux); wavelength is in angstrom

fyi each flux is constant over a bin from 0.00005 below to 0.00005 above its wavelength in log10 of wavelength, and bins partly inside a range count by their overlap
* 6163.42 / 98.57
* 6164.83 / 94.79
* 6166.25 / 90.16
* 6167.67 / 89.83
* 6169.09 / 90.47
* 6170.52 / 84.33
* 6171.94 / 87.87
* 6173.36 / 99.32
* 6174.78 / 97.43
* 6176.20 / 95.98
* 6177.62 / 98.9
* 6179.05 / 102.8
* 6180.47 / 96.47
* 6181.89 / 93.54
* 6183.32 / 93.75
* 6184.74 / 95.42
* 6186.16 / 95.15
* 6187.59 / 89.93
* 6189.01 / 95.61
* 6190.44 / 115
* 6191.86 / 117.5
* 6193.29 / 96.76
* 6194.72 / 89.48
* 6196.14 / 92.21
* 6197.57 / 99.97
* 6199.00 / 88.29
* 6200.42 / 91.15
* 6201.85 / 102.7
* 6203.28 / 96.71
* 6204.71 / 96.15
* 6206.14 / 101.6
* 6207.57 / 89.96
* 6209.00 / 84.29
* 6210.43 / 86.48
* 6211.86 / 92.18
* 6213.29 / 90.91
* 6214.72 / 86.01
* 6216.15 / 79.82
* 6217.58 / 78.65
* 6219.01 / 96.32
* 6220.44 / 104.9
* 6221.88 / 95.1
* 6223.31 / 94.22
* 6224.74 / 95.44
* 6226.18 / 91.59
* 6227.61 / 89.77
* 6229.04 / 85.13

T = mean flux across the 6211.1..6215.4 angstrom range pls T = 89.7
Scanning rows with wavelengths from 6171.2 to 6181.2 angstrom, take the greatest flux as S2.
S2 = 102.8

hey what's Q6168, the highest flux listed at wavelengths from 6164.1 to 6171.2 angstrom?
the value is 94.79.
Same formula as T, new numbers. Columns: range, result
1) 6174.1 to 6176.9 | 96.8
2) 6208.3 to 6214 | 88.5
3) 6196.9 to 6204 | 95.7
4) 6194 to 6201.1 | 92.3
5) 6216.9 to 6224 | 93.9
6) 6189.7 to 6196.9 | 102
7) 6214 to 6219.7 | 85.2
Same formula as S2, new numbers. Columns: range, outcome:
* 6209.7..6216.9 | 92.18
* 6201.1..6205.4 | 102.7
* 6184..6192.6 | 117.5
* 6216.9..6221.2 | 104.9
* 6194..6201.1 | 99.97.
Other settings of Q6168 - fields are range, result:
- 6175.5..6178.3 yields 98.9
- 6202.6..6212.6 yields 101.6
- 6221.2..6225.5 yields 95.44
